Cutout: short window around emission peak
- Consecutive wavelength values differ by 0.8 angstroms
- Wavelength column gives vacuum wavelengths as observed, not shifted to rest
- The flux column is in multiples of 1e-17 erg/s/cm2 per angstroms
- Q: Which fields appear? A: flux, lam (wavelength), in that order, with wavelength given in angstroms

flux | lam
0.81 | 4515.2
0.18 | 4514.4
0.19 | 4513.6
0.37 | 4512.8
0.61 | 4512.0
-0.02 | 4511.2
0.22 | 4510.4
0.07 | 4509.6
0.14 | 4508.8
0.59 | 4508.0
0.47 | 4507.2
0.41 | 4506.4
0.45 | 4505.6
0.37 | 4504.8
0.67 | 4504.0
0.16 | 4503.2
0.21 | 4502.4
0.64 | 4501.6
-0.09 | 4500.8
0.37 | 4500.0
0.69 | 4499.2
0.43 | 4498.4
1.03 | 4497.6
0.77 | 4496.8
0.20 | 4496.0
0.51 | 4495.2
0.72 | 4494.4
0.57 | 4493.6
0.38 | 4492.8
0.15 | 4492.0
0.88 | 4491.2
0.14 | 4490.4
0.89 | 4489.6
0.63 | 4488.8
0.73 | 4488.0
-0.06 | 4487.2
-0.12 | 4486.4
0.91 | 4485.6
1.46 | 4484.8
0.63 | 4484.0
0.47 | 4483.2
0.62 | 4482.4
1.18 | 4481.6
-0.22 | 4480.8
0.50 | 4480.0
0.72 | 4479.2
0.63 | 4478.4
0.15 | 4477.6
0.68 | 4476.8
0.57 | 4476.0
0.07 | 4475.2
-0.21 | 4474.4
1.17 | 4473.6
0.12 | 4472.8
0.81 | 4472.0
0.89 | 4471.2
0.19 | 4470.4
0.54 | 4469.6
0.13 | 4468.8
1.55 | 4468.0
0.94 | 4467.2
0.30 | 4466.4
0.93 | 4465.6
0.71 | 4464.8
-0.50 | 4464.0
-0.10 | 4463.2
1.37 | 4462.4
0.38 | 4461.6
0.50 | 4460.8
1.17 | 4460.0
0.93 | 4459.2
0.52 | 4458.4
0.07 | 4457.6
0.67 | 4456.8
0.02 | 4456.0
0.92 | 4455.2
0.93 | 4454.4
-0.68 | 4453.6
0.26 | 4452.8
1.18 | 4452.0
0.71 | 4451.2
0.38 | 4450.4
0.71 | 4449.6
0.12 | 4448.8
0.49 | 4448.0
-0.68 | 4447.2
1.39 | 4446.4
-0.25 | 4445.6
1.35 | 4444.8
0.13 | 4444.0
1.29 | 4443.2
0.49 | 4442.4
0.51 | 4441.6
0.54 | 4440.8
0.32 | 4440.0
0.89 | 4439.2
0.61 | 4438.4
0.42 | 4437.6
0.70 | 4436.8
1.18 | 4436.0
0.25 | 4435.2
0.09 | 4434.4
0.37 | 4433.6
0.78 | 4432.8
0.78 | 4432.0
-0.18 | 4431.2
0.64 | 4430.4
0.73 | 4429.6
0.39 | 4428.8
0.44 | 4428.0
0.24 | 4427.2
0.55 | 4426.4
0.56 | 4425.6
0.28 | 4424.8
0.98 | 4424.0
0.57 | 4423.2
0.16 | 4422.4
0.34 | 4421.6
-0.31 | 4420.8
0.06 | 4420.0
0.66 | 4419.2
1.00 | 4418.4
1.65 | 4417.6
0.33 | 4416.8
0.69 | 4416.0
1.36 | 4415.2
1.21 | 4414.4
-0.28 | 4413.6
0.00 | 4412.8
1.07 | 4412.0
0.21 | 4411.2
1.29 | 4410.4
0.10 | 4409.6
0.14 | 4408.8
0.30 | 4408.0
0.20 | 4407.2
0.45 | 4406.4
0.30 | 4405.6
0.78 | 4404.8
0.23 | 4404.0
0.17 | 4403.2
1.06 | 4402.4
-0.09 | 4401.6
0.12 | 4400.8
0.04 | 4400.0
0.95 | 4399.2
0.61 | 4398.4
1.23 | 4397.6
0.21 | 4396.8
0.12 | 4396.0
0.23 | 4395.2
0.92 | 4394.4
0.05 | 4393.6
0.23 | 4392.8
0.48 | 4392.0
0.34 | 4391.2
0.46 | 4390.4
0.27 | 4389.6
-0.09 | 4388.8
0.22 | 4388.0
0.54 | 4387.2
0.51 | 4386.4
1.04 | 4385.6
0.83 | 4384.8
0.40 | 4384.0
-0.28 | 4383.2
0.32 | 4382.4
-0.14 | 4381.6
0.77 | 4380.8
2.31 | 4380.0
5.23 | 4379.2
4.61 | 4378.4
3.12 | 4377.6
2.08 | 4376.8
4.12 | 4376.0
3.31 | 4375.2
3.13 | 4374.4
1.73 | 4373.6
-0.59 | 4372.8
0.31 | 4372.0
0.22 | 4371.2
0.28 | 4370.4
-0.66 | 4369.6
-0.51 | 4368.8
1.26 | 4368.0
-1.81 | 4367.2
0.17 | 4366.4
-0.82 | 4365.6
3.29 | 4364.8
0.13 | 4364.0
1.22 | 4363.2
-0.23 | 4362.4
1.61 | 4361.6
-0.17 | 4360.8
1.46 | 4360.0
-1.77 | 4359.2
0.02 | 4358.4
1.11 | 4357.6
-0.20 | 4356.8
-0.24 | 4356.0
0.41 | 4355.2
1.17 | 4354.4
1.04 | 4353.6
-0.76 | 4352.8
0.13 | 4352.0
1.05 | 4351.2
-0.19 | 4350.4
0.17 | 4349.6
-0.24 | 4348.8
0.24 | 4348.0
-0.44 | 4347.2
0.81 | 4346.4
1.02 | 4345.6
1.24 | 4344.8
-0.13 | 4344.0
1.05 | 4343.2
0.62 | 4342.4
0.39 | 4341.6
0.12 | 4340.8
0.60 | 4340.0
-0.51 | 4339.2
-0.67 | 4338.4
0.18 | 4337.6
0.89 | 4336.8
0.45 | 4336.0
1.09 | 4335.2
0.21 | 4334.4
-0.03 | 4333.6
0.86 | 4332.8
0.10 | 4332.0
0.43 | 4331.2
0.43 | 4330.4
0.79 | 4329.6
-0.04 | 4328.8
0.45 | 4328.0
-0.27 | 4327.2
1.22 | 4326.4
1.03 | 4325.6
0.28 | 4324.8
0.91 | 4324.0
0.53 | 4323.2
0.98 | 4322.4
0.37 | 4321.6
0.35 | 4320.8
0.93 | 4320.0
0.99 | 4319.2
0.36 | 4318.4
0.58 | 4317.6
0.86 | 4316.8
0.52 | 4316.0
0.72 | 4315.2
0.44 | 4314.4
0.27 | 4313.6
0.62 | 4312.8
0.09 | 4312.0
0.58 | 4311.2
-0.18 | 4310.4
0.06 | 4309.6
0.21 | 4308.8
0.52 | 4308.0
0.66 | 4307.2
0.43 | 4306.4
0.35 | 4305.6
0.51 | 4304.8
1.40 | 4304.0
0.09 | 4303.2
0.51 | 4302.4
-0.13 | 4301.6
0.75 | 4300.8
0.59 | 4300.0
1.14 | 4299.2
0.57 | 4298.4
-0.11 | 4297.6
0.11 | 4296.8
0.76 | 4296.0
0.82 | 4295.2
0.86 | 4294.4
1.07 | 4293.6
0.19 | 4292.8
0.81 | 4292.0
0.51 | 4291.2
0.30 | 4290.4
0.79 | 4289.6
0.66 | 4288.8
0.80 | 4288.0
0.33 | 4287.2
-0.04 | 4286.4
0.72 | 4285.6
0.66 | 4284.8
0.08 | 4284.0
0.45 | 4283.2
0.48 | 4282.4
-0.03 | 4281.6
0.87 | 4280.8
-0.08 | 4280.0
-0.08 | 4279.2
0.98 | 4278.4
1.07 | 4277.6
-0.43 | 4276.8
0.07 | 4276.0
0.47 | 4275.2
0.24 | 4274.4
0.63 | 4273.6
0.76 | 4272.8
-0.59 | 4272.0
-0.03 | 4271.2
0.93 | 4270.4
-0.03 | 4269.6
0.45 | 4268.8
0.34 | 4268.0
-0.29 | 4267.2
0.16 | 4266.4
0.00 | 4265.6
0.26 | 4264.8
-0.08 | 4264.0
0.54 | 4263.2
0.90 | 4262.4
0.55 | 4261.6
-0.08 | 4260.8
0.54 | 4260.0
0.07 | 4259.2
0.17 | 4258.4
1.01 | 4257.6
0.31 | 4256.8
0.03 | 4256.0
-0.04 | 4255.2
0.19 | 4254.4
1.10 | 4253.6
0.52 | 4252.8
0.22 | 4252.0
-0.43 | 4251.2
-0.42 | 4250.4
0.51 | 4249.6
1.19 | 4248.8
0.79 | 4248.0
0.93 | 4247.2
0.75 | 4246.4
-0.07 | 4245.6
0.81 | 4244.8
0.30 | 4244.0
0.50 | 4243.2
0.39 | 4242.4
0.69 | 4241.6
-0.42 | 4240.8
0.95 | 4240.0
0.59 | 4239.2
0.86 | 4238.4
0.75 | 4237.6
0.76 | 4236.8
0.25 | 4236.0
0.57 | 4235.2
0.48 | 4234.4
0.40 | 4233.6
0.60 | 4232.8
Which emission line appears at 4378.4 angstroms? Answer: [O II]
